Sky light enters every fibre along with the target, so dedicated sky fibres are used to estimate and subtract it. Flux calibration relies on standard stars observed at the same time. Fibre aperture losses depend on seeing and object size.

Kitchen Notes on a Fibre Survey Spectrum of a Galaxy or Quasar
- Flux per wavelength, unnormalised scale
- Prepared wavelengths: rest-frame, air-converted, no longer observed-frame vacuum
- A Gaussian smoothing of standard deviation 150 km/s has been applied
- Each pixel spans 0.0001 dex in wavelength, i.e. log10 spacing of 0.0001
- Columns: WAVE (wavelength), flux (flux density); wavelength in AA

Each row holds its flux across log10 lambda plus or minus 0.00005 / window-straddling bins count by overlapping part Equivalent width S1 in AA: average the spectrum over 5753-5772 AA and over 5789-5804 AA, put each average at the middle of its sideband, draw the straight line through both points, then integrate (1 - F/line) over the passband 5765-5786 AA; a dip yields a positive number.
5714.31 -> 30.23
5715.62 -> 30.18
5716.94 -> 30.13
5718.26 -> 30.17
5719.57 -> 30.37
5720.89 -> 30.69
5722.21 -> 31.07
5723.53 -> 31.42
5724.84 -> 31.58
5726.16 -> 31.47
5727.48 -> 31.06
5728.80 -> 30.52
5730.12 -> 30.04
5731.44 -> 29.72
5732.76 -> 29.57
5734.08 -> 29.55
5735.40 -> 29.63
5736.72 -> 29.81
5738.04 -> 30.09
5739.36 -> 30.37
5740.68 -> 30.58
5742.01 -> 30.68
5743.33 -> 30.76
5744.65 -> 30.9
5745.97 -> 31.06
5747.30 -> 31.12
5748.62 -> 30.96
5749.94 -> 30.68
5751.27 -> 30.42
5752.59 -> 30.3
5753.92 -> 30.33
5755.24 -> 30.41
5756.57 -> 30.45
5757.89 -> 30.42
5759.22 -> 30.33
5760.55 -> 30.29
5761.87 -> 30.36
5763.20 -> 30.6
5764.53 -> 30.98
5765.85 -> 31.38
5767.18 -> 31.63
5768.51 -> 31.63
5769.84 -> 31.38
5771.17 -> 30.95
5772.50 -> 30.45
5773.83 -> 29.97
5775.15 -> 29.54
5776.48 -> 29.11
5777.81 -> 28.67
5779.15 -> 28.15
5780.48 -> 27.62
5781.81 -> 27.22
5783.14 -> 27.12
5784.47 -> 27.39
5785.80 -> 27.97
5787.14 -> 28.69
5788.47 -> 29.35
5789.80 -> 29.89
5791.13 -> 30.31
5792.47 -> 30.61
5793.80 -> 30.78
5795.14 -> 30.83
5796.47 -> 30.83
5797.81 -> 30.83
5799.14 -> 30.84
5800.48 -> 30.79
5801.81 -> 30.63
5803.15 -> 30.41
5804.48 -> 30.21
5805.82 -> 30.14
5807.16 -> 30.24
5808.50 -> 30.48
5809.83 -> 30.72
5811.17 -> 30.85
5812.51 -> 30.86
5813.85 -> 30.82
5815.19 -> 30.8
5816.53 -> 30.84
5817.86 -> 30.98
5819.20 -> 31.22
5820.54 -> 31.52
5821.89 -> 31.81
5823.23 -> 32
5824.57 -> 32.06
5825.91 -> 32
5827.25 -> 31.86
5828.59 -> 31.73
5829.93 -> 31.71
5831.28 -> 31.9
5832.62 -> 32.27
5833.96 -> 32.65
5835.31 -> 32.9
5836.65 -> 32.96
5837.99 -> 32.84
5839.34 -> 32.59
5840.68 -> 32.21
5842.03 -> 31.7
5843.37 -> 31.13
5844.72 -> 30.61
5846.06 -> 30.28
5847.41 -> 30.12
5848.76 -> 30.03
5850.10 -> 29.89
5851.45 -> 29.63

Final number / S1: 0.9 AA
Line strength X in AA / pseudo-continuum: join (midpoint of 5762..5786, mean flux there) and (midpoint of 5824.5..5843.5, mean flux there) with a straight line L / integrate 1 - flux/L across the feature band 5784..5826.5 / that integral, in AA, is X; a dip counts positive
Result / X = 0.5 AA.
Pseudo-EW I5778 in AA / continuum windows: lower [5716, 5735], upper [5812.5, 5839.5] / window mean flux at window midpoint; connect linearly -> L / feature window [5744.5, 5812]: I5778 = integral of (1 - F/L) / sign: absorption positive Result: 2.3 AA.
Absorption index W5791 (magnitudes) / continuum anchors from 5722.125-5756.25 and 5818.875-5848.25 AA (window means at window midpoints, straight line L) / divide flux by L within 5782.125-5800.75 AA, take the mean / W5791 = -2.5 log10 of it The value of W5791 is 0.06 mag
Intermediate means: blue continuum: 30.5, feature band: 29.7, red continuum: 31.8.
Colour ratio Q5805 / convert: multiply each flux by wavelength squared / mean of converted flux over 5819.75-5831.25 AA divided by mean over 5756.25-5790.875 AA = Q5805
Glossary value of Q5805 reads 1.09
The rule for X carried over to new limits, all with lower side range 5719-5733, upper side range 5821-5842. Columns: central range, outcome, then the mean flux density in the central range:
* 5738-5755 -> 0.2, 30.7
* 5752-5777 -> 0.6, 30.6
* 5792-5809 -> 0.6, 30.6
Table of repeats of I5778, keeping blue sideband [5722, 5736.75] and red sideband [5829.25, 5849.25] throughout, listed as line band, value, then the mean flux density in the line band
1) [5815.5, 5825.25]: 0.02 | 31.5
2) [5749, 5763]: 0.16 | 30.4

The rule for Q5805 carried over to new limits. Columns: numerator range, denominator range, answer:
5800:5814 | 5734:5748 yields 1.03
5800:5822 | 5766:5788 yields 1.06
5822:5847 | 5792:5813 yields 1.05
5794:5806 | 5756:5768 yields 1.01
